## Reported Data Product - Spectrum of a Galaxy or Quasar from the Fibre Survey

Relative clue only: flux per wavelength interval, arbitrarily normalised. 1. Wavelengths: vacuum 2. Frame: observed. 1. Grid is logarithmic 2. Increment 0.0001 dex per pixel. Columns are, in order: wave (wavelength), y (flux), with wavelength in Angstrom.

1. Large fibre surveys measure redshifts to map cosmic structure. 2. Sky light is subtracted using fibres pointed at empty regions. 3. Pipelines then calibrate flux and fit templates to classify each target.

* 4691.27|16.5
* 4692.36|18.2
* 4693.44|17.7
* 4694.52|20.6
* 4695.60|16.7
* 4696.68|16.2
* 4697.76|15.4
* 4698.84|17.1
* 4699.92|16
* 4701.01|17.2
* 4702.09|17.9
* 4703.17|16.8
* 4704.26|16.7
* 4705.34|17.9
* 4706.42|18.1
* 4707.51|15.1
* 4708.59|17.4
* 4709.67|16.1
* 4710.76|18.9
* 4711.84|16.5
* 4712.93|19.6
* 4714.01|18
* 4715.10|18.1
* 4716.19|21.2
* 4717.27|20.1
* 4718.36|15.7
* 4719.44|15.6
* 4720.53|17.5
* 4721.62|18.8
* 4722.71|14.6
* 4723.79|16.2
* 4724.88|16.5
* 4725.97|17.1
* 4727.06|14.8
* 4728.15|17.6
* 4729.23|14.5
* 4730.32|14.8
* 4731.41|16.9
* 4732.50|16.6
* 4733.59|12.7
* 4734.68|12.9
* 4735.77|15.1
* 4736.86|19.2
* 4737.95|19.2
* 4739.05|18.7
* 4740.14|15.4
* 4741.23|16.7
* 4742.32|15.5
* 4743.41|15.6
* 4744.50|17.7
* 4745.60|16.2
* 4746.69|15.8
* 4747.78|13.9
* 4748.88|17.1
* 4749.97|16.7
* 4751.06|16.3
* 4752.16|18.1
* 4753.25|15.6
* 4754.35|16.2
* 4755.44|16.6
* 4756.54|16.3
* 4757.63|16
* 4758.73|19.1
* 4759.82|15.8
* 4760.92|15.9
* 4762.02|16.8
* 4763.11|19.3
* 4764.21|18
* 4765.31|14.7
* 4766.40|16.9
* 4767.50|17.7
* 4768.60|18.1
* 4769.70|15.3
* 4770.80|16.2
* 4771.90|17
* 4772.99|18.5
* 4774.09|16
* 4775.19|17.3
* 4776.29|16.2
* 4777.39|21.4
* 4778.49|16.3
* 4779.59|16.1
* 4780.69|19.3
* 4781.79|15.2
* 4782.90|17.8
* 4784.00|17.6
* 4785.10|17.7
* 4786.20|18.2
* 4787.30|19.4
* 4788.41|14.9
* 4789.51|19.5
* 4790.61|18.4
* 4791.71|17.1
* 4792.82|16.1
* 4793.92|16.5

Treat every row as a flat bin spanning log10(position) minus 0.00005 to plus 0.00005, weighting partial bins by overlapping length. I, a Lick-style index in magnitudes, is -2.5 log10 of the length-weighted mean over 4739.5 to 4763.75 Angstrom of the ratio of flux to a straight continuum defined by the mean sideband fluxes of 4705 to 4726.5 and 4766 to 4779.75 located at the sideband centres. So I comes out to 0.05 mag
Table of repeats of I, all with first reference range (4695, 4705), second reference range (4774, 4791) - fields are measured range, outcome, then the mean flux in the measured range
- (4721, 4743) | 0.057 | 16.2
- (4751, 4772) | 0.038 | 16.8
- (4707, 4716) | -0.049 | 17.6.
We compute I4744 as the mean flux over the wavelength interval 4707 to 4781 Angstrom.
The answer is 16.8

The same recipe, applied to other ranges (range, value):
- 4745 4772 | 16.6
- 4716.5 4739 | 16.4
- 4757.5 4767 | 17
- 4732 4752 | 16.2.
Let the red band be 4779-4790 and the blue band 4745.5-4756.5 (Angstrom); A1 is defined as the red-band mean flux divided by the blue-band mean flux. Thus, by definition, 1.08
